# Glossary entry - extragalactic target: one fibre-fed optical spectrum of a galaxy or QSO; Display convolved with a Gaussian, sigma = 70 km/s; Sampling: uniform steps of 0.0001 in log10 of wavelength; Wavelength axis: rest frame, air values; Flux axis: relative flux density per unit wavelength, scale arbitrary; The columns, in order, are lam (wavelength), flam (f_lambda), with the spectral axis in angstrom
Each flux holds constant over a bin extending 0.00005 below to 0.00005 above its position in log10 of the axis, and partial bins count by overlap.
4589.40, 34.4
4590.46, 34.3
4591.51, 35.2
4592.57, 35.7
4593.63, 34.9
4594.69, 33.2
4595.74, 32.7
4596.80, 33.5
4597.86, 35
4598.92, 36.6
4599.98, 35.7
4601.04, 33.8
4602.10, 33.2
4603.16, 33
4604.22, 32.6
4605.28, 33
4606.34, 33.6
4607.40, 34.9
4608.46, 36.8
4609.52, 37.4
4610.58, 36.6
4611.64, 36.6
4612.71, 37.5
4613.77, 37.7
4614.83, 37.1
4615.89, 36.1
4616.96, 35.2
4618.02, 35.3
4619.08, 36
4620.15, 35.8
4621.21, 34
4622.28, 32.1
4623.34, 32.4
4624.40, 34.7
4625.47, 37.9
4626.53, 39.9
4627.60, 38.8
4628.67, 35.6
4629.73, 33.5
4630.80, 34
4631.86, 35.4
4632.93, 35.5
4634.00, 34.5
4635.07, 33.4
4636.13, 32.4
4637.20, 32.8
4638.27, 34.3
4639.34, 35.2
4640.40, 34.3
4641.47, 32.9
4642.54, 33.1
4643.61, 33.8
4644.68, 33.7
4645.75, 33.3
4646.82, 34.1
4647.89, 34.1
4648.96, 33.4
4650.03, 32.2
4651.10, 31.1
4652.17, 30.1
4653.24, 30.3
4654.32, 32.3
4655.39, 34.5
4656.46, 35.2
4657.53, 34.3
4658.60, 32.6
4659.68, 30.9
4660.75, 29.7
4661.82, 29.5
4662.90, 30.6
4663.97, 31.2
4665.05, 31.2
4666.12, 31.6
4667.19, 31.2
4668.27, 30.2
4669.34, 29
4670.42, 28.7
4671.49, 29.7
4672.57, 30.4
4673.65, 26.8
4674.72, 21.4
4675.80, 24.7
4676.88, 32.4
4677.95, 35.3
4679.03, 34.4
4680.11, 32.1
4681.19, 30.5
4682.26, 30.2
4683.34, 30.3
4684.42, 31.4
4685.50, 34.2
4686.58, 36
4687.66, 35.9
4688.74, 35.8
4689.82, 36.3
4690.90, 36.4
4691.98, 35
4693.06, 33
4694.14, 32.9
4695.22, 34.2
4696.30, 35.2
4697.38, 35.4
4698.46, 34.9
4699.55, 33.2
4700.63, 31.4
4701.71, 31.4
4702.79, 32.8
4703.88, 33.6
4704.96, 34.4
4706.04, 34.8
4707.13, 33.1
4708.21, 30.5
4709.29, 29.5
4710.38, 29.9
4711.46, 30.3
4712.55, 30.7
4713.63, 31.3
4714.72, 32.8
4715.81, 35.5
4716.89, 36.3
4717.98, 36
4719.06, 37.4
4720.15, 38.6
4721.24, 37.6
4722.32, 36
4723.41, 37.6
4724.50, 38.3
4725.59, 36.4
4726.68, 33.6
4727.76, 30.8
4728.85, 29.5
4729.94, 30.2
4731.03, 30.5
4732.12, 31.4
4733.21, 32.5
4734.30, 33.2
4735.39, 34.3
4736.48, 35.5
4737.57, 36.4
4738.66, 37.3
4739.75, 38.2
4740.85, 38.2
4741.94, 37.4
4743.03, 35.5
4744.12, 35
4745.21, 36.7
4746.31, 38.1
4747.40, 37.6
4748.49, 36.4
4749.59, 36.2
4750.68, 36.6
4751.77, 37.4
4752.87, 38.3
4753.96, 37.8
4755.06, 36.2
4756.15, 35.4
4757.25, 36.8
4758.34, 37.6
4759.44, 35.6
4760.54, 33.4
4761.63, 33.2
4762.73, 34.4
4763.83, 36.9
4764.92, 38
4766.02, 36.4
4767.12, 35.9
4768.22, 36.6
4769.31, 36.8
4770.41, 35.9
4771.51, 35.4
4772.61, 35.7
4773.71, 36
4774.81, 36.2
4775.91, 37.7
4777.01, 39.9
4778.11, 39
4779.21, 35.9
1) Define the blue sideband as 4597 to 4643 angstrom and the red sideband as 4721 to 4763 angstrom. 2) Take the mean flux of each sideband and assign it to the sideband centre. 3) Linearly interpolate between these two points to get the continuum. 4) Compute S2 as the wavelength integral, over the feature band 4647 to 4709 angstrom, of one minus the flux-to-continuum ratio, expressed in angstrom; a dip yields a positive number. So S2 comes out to 5.4 angstrom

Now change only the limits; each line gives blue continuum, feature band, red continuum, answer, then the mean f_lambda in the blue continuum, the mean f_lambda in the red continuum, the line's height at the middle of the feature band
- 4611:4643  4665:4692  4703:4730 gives 2.24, 35.1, 33.8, 34.4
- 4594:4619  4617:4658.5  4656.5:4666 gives -1.34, 35.1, 31.5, 33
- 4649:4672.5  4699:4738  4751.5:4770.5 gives 0.69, 31.3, 36.2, 34.1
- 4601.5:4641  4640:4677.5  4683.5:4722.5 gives 3.60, 35.1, 33.9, 34.6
